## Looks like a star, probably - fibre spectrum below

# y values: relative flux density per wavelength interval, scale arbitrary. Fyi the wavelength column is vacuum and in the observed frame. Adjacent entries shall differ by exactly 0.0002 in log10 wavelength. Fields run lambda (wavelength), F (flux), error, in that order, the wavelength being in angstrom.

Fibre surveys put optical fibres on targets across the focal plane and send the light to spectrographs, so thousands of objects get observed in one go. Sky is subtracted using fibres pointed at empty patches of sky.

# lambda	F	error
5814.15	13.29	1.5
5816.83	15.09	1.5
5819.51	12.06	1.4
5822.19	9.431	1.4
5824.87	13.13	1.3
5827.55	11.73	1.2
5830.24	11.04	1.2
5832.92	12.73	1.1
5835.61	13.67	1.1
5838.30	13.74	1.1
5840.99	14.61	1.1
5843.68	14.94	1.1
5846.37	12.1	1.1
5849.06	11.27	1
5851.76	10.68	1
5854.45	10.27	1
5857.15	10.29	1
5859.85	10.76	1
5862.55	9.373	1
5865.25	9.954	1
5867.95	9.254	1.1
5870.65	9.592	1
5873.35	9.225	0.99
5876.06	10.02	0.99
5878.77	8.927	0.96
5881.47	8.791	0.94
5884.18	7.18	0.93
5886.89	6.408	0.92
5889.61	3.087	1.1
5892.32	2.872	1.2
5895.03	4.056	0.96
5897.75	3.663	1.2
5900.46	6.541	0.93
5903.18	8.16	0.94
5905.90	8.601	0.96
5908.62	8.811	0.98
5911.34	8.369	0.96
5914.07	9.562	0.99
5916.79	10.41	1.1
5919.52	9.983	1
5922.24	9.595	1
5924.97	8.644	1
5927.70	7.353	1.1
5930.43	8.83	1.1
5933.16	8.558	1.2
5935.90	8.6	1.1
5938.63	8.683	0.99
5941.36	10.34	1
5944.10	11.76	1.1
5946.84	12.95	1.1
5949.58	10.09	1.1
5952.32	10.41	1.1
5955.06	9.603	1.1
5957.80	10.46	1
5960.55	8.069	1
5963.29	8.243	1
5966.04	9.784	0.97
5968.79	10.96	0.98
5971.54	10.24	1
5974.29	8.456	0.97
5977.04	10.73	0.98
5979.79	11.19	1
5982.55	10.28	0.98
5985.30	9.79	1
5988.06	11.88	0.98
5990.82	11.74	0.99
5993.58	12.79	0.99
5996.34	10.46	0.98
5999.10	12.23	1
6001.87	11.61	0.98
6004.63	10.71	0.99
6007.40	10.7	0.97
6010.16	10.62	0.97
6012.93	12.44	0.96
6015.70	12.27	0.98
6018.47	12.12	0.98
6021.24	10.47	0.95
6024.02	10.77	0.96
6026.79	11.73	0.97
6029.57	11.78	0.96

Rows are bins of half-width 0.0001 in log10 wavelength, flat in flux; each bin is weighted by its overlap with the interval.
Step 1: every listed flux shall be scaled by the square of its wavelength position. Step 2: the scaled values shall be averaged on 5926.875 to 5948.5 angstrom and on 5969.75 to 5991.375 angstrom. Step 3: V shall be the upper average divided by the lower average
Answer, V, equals 1.1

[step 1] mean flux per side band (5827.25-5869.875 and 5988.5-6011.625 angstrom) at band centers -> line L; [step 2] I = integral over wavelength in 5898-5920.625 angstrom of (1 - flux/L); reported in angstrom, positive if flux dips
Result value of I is 5.9 angstrom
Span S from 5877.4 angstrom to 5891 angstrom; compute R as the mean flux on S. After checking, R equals 6.87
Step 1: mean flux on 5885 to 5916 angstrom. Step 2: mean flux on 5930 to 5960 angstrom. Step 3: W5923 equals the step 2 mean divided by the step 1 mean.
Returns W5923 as 1.5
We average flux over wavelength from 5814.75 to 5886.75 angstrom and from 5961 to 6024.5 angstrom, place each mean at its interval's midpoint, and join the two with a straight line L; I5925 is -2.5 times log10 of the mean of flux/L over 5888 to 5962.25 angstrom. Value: 0.28 mag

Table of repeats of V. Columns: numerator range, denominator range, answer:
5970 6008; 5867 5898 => 1.62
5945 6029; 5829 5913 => 1.21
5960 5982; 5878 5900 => 1.81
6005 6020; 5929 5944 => 1.28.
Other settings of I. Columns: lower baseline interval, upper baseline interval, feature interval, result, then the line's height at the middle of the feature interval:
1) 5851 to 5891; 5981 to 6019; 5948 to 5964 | 1.45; 10.5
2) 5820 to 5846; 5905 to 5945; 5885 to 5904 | 9.91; 10.4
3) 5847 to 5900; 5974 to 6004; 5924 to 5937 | 1.69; 9.64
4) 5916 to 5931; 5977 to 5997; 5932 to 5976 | 1.02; 10.1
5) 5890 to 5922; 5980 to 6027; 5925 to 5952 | -3.05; 8.65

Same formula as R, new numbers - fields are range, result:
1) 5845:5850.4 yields 11.7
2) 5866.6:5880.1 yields 9.4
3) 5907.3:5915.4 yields 8.91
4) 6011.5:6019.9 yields 12.3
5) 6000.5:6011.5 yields 10.9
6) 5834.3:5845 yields 14.2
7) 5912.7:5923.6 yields 9.89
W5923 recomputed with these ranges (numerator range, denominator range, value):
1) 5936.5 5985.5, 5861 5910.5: 1.35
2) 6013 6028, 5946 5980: 1.15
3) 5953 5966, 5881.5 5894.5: 1.77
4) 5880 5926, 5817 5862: 0.61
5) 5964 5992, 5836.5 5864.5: 0.89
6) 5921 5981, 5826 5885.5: 0.89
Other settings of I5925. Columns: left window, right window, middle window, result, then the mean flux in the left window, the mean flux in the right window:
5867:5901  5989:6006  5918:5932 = -0.04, 6.87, 11.6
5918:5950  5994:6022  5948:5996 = 0.03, 9.61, 11.4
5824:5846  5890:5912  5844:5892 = 0.06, 13.2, 6.18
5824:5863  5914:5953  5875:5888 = 0.32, 12.1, 9.71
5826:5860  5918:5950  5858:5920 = 0.34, 12.2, 9.61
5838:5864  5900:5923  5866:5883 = 0.15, 11.7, 8.97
